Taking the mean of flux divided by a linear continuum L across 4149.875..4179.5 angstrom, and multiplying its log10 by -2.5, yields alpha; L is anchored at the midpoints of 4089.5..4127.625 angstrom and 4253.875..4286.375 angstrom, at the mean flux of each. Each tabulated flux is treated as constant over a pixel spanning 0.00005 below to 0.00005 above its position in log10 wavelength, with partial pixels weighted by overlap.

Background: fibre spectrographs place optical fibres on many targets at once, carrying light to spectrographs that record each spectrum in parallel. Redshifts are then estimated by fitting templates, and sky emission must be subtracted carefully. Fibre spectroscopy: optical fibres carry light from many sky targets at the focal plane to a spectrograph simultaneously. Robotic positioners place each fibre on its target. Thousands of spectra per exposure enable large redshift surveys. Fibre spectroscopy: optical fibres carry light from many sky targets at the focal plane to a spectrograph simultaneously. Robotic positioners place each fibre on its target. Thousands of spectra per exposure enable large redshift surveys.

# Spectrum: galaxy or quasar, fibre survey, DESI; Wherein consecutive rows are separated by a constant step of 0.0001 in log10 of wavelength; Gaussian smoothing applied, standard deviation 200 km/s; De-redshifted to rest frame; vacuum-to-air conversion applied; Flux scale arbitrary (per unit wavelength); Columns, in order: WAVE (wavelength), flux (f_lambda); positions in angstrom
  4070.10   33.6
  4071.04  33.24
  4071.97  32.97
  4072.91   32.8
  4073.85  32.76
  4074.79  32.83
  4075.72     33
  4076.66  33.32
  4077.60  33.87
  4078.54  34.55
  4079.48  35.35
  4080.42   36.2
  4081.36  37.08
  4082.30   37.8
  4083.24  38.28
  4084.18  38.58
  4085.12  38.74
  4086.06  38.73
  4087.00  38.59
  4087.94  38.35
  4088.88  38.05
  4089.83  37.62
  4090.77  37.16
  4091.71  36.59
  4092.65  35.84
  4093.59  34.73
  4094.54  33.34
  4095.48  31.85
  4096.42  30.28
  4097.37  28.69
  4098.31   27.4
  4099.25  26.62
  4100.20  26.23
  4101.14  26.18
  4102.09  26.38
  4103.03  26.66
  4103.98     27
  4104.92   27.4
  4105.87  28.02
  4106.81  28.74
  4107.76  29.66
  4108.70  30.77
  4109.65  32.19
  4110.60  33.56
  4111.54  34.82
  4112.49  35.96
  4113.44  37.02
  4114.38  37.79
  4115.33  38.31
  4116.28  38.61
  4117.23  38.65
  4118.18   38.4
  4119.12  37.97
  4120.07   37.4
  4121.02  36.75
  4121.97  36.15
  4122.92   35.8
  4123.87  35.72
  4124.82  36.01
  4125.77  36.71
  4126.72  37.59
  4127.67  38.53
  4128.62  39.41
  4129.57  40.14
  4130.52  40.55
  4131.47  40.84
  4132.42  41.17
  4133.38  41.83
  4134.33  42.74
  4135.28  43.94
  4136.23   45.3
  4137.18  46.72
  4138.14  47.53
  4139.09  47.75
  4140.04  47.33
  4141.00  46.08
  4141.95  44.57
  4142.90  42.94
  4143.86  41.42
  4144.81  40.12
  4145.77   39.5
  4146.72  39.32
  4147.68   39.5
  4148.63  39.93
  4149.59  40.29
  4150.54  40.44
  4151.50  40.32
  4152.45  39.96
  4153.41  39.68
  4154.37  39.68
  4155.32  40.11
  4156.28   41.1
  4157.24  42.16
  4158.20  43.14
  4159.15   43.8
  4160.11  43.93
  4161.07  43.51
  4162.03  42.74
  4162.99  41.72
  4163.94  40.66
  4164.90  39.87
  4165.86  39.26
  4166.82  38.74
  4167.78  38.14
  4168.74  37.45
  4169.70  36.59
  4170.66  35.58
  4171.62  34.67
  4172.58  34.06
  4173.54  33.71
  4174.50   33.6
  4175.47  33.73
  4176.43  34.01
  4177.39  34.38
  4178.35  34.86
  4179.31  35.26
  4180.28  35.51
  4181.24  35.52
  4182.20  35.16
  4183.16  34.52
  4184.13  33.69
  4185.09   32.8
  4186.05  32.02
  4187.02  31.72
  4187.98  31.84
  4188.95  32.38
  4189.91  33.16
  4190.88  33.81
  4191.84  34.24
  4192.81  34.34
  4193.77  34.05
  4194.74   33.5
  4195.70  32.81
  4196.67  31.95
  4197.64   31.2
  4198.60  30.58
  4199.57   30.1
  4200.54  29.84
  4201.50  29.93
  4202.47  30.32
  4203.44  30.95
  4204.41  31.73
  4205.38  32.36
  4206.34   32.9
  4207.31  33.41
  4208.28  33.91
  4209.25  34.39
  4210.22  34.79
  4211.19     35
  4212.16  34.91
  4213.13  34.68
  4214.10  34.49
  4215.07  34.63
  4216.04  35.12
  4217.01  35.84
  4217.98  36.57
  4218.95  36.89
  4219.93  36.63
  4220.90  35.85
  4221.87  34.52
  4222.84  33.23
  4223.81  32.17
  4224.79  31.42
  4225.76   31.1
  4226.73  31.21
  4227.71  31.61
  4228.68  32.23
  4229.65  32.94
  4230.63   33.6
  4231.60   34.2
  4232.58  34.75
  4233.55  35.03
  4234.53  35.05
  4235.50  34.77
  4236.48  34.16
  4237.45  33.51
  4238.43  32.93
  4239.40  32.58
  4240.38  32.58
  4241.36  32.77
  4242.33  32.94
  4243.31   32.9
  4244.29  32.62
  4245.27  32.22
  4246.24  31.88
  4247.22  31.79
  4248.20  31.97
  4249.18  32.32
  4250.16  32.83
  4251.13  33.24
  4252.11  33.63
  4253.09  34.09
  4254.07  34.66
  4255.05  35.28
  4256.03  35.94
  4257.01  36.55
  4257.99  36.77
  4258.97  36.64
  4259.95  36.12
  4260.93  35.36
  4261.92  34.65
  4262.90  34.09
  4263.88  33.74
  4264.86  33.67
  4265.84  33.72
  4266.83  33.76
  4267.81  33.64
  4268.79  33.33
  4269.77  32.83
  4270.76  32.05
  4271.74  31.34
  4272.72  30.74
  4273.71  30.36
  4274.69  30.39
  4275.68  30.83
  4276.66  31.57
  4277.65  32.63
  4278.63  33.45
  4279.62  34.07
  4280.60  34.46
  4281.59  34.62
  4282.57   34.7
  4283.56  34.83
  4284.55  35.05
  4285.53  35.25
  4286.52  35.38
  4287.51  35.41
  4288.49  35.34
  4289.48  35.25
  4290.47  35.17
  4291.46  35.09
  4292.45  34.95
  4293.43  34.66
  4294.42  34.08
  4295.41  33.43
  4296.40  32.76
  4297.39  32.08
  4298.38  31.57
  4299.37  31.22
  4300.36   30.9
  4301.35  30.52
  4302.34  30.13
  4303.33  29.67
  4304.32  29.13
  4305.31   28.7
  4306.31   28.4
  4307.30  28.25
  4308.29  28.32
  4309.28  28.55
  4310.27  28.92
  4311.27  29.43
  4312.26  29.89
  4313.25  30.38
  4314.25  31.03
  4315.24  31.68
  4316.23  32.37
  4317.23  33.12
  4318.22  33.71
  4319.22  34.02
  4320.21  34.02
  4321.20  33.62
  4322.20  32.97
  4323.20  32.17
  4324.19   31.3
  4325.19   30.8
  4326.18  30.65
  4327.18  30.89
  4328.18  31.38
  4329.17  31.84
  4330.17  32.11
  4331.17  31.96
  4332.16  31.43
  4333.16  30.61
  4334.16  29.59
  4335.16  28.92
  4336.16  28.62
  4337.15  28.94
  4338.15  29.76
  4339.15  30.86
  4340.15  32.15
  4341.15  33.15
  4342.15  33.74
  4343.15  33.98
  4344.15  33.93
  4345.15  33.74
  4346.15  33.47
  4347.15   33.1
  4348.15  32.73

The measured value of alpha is -0.15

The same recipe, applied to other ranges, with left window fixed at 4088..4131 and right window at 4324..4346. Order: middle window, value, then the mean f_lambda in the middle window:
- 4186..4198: 0.01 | 32.9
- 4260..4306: -0.03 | 33.1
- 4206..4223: -0.07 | 34.9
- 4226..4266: -0.04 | 33.7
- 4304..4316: 0.08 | 29.5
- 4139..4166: -0.24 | 41.7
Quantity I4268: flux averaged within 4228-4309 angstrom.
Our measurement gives 33.2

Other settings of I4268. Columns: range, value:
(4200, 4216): 33.1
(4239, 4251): 32.5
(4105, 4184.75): 38.5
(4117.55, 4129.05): 37.2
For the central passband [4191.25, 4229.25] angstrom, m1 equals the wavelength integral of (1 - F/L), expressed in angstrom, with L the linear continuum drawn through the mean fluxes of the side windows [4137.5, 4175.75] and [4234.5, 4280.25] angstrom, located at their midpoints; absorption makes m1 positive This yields 3.5 angstrom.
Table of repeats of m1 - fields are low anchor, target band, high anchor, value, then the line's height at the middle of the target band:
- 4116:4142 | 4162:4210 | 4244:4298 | 4.7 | 37.9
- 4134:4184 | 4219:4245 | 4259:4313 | 1.6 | 35.6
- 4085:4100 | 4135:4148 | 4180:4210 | -4.0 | 33.5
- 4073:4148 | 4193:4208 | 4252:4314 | 1.2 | 34.6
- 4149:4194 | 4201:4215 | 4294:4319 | 0.9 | 35.4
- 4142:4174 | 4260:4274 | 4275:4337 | 0.4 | 34.1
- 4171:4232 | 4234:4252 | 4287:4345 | -0.1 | 32.8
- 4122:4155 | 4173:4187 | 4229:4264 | 1.5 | 38.3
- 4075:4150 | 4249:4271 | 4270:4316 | -0.9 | 32.9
